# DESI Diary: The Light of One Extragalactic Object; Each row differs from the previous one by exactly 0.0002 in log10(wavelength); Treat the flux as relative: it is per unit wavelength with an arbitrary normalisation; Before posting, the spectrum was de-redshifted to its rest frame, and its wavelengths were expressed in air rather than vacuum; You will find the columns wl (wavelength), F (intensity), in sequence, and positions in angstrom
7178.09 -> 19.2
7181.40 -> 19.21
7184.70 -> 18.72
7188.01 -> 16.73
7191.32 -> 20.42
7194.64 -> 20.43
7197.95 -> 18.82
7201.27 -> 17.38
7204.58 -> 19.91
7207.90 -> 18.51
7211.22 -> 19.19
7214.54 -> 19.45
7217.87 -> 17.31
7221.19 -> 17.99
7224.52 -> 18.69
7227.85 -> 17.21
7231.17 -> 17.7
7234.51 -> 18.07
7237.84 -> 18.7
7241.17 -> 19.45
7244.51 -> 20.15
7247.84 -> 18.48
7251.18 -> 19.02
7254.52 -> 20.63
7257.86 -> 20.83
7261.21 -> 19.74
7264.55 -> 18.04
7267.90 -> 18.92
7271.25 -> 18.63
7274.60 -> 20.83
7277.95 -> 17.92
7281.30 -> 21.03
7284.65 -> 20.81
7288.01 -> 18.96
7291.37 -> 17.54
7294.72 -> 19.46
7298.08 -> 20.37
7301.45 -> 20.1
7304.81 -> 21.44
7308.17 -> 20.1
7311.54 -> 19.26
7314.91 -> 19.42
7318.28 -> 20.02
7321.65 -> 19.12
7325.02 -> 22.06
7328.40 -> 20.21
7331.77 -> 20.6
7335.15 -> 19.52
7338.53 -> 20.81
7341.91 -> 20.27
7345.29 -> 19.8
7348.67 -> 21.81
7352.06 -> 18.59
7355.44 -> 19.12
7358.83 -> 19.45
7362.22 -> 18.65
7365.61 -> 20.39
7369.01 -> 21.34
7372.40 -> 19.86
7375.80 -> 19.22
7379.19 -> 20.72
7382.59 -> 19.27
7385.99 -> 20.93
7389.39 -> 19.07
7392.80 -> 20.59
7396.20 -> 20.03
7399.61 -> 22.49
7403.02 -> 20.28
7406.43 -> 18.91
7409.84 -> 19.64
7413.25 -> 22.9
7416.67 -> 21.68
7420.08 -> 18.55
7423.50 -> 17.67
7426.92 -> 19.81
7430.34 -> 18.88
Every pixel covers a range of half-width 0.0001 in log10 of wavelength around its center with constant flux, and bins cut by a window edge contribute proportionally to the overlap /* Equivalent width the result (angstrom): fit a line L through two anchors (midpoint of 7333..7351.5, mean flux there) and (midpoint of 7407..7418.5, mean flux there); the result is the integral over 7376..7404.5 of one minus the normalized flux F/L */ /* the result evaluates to 0.71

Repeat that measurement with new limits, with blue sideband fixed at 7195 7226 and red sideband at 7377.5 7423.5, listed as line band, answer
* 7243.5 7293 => -0.7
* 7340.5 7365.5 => 0.2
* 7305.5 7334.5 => -0.8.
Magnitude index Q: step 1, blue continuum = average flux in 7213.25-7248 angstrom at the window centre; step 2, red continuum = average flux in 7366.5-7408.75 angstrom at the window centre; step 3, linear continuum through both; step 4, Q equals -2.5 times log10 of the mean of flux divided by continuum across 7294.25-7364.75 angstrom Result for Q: -0.03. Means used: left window 18.5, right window 20.2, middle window 20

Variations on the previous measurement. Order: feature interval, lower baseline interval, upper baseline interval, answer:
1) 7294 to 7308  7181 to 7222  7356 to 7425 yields -0.05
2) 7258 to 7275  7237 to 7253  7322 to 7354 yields 0.01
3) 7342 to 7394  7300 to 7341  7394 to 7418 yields 0.03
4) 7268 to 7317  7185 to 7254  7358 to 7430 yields -0.02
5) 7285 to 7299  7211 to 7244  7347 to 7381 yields 0.00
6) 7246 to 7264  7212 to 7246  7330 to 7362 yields -0.05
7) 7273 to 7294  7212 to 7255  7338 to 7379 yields -0.02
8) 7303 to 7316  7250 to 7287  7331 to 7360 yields -0.01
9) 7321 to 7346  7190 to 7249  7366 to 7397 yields -0.03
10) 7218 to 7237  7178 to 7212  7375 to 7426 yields 0.07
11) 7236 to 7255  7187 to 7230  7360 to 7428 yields -0.02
